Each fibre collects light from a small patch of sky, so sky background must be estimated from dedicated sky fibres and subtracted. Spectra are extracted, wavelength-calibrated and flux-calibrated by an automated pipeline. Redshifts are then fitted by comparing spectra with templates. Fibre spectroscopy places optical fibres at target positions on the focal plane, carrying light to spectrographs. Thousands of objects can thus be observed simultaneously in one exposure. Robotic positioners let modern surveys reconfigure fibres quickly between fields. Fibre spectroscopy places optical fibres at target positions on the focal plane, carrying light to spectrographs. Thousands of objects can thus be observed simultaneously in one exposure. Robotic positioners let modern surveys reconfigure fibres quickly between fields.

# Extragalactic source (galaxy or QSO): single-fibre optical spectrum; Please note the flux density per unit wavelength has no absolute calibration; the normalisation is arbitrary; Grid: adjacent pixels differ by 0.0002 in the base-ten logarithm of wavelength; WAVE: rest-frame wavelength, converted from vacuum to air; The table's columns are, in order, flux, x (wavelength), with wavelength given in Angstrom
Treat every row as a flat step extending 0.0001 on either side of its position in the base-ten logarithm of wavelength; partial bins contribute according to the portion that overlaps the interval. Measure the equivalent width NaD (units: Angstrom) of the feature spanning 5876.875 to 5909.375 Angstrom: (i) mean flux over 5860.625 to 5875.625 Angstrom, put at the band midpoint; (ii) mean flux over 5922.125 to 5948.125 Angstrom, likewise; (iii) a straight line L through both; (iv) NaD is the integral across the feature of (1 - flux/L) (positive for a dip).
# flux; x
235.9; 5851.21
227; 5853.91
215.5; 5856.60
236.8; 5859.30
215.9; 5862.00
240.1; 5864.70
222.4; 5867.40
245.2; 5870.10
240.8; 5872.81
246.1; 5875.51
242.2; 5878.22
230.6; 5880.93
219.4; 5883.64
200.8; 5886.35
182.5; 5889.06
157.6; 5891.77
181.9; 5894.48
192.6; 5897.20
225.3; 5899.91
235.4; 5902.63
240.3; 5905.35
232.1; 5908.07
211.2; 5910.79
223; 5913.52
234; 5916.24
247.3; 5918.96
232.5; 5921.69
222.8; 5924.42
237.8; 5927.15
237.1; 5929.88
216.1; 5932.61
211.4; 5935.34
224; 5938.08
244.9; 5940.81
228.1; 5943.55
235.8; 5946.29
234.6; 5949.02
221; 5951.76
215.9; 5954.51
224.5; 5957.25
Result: 2.9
